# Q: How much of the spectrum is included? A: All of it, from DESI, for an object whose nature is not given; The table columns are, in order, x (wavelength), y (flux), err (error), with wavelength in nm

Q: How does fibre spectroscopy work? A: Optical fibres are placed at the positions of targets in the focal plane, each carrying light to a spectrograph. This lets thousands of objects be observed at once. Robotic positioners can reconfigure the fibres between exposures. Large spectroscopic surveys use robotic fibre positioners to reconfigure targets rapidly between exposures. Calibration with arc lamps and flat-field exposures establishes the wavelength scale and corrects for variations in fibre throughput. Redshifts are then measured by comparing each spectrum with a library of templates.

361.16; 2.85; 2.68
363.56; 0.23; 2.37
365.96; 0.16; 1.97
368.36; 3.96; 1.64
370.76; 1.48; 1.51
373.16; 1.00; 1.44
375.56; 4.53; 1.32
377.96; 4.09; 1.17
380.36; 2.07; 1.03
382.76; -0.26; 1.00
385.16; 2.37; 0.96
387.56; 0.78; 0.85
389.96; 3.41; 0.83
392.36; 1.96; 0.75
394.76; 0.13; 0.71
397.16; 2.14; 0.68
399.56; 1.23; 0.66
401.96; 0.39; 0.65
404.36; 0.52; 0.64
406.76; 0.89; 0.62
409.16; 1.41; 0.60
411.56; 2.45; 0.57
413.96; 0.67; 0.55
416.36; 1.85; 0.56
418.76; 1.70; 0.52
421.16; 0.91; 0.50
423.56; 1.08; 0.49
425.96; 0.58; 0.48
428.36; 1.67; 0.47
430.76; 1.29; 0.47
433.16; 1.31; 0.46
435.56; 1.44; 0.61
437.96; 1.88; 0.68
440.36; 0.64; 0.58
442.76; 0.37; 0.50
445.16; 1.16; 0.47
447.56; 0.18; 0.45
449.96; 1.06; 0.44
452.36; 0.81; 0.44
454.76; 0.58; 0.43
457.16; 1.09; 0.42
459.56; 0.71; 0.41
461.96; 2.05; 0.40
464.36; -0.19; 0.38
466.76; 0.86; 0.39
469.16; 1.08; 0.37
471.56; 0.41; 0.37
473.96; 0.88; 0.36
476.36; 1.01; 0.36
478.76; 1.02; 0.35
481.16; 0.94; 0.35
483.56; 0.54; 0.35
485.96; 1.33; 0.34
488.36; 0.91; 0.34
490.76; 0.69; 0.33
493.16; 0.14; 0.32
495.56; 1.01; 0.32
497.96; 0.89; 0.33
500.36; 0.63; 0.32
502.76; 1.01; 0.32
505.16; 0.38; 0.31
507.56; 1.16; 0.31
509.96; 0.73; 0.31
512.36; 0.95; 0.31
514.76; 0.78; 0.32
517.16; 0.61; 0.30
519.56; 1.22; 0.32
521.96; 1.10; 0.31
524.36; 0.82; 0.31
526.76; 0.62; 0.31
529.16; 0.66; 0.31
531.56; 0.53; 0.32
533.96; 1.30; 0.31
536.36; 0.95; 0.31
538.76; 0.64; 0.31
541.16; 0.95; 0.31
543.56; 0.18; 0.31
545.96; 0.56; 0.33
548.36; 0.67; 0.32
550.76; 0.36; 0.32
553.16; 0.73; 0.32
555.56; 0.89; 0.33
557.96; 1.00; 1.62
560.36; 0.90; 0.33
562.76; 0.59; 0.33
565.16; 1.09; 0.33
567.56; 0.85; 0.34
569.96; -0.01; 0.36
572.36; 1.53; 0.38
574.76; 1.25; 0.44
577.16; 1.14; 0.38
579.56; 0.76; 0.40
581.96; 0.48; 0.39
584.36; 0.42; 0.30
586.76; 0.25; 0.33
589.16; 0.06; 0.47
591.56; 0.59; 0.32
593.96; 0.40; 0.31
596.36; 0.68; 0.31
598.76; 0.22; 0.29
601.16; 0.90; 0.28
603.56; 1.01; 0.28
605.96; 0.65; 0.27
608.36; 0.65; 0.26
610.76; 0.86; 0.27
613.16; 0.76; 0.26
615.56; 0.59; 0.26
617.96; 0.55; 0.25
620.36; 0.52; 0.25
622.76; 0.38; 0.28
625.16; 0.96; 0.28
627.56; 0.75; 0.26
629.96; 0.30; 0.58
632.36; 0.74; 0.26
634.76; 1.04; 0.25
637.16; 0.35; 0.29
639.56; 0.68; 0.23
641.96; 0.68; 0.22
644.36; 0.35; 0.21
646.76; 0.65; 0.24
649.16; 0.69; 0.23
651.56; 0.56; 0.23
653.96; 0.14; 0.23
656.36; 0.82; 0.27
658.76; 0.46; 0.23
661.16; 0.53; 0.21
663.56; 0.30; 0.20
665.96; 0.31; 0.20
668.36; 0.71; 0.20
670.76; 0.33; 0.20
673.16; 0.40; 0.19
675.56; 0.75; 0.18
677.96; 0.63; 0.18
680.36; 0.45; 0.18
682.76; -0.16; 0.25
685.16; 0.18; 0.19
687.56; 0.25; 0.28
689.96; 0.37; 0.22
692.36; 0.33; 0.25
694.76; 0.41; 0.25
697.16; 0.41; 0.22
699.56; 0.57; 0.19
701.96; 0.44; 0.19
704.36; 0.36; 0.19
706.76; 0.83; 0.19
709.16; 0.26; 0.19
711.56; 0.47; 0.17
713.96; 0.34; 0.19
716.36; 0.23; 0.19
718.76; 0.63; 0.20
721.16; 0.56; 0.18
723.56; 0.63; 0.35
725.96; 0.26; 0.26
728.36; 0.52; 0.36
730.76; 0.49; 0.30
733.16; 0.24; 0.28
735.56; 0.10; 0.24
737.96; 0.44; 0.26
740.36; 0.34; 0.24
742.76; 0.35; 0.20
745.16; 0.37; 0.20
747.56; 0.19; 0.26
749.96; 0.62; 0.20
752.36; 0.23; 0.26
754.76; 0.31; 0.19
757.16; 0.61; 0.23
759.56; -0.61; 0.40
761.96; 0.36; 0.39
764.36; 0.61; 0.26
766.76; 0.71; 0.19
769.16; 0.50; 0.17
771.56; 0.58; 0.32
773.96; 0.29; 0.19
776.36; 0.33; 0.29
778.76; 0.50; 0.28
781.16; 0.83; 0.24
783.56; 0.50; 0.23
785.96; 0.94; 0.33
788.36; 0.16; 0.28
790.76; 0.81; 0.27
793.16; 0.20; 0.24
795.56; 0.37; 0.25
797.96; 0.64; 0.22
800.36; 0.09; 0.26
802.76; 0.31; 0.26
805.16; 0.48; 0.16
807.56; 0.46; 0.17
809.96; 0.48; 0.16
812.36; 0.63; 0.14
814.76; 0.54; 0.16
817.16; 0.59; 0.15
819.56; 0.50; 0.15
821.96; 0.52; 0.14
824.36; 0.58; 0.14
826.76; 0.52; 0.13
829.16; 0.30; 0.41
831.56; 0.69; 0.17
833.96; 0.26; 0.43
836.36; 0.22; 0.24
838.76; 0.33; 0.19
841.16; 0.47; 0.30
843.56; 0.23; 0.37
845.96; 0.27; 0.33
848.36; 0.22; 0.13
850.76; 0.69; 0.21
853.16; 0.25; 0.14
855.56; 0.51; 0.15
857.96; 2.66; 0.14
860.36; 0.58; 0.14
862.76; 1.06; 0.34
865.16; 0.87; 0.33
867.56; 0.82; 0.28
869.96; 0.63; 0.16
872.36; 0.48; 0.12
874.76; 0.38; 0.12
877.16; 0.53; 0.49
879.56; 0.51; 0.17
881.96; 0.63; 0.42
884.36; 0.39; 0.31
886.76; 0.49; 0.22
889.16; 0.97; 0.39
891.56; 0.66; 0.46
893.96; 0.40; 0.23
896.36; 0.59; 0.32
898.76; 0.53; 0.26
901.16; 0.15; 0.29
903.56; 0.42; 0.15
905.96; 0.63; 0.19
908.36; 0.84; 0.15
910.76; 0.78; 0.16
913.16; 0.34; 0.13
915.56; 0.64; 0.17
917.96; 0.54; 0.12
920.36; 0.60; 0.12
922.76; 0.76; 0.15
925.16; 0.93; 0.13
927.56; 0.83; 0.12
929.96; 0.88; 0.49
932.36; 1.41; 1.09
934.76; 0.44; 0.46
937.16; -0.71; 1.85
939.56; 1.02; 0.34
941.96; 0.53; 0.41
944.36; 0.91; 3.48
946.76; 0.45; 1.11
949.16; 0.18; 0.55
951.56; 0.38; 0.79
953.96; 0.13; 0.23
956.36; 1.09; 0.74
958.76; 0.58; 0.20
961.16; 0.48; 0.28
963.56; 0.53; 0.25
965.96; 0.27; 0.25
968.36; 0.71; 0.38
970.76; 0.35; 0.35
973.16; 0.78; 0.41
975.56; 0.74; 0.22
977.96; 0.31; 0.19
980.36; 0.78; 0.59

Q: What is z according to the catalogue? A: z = 1.30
